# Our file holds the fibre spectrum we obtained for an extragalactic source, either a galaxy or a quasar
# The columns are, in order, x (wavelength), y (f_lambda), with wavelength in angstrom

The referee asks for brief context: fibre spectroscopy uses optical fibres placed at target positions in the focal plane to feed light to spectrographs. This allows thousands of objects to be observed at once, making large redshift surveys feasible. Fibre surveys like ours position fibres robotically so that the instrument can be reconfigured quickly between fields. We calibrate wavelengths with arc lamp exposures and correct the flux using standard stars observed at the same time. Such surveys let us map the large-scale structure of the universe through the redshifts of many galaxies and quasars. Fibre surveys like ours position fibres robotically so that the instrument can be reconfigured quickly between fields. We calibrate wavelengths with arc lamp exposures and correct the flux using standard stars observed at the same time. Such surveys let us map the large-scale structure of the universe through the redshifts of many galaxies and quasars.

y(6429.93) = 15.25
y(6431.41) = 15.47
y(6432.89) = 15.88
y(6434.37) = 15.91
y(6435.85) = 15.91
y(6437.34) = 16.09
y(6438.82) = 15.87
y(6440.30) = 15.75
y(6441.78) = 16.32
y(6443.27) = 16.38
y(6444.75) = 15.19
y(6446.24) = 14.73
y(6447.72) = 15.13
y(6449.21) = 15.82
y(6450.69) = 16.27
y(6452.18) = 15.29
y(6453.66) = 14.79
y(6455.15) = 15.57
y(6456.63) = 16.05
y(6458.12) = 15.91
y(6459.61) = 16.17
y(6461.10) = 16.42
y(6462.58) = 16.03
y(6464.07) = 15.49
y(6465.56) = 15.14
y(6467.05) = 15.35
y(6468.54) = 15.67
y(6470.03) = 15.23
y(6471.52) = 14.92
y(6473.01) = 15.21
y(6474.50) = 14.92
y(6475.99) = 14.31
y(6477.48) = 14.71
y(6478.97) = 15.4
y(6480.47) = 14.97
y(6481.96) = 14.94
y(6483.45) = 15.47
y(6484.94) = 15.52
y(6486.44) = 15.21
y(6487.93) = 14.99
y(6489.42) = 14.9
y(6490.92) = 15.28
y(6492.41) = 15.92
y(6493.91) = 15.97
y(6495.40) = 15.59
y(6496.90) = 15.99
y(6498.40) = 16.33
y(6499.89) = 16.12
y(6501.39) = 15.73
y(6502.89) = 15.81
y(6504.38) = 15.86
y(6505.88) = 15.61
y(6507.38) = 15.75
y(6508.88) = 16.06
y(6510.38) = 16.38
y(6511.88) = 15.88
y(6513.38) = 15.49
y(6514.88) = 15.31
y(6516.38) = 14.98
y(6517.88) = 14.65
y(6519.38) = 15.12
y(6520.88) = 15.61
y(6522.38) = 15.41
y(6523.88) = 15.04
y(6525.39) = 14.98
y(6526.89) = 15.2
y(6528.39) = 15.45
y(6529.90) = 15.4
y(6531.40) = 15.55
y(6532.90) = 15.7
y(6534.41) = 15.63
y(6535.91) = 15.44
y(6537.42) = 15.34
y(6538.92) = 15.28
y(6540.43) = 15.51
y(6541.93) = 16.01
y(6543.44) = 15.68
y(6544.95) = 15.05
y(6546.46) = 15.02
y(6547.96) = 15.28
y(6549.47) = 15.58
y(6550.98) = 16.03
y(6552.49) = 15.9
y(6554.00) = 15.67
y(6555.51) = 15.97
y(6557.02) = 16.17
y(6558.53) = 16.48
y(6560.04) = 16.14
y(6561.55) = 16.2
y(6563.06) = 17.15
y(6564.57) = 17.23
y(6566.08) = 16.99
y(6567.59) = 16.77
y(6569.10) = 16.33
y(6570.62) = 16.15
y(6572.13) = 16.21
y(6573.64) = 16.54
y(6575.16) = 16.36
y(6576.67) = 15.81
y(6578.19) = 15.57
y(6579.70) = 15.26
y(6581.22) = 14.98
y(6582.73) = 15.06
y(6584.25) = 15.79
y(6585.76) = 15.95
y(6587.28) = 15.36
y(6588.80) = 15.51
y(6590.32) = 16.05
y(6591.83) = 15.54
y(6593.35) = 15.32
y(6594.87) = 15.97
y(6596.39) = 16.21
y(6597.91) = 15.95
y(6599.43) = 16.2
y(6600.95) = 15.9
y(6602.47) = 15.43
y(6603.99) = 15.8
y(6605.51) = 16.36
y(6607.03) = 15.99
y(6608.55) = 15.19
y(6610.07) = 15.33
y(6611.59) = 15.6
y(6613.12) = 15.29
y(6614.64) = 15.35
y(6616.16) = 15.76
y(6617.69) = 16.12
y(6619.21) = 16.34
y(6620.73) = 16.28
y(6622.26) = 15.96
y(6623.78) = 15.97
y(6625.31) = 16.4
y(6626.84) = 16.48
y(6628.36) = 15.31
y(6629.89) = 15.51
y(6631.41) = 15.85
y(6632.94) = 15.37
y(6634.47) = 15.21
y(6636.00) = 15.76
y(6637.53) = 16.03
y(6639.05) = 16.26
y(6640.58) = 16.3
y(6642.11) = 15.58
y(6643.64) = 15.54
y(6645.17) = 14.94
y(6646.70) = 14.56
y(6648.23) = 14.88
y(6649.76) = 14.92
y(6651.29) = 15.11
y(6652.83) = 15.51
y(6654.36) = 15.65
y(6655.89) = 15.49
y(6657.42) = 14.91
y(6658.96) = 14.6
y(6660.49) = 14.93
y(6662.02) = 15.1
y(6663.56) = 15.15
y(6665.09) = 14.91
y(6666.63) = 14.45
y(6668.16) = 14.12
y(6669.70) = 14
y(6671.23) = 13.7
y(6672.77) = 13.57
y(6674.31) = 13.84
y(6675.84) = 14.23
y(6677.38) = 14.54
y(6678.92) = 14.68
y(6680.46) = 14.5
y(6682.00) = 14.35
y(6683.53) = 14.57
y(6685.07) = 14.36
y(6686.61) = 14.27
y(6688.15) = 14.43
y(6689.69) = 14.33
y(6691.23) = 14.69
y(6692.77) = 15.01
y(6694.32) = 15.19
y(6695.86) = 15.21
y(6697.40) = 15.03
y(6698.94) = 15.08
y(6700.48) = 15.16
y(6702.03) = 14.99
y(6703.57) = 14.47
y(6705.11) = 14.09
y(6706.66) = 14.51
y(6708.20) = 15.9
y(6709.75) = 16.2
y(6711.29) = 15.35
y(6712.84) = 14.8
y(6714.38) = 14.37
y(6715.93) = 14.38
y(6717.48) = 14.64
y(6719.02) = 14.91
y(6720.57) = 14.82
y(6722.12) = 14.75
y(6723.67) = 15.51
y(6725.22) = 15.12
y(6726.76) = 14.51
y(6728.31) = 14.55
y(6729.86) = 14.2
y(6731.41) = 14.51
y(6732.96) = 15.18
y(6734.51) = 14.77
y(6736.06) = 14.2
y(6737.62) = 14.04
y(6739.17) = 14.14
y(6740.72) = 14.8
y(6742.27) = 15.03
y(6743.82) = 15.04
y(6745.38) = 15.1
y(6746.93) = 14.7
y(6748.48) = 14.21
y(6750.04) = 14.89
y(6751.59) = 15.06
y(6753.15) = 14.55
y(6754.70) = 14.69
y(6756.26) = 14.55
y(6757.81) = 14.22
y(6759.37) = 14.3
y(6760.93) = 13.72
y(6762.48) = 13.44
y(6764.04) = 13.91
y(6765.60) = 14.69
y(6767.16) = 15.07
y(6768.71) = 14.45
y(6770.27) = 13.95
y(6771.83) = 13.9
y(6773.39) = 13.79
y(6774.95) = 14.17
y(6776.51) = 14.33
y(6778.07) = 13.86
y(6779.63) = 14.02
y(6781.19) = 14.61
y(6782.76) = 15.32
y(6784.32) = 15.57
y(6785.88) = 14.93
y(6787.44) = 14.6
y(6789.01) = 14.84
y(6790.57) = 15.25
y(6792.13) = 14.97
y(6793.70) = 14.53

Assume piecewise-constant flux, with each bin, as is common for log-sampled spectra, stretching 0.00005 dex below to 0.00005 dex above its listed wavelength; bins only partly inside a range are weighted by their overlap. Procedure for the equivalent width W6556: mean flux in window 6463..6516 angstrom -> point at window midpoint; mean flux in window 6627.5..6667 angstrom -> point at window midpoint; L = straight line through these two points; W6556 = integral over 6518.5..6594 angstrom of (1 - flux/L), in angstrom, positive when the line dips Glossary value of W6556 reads -1.7 angstrom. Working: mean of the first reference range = 15.5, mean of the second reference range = 15.3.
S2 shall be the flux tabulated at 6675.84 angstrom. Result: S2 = 14.23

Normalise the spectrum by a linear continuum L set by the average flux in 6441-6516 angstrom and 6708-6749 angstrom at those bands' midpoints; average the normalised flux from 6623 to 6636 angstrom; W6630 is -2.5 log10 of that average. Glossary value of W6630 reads -0.05 mag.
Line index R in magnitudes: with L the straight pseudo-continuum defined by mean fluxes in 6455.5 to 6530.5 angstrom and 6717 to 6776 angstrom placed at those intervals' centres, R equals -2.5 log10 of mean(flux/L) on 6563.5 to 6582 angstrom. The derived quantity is -0.07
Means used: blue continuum 15.5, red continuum 14.5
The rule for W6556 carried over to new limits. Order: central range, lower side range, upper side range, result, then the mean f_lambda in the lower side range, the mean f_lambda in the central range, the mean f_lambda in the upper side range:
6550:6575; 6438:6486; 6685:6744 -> -1.9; 15.5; 16.4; 14.8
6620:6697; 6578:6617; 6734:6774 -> 0.6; 15.6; 15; 14.4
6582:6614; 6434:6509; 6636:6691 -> -1.3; 15.6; 15.7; 14.8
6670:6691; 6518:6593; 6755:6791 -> 1.0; 15.8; 14.3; 14.4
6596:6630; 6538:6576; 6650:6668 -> -0.8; 16.1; 15.9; 15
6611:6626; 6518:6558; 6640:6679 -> -0.9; 15.5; 15.9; 14.8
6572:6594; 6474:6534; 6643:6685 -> -0.9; 15.4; 15.7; 14.7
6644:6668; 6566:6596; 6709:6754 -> 0.5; 15.9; 15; 14.8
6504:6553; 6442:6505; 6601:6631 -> 0.4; 15.5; 15.5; 15.8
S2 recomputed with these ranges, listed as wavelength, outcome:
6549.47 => 15.58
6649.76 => 14.92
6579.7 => 15.26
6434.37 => 15.91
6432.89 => 15.88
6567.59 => 16.77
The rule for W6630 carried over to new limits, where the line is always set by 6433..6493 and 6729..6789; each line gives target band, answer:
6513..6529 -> 0.006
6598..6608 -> -0.065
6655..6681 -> 0.021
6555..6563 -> -0.078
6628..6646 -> -0.053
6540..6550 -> -0.017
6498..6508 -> -0.037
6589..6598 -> -0.054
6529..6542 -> -0.020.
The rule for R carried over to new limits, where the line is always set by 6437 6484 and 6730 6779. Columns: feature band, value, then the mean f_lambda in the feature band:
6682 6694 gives 0.01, 14.5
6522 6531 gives 0.00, 15.2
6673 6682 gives 0.03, 14.3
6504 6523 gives -0.02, 15.5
